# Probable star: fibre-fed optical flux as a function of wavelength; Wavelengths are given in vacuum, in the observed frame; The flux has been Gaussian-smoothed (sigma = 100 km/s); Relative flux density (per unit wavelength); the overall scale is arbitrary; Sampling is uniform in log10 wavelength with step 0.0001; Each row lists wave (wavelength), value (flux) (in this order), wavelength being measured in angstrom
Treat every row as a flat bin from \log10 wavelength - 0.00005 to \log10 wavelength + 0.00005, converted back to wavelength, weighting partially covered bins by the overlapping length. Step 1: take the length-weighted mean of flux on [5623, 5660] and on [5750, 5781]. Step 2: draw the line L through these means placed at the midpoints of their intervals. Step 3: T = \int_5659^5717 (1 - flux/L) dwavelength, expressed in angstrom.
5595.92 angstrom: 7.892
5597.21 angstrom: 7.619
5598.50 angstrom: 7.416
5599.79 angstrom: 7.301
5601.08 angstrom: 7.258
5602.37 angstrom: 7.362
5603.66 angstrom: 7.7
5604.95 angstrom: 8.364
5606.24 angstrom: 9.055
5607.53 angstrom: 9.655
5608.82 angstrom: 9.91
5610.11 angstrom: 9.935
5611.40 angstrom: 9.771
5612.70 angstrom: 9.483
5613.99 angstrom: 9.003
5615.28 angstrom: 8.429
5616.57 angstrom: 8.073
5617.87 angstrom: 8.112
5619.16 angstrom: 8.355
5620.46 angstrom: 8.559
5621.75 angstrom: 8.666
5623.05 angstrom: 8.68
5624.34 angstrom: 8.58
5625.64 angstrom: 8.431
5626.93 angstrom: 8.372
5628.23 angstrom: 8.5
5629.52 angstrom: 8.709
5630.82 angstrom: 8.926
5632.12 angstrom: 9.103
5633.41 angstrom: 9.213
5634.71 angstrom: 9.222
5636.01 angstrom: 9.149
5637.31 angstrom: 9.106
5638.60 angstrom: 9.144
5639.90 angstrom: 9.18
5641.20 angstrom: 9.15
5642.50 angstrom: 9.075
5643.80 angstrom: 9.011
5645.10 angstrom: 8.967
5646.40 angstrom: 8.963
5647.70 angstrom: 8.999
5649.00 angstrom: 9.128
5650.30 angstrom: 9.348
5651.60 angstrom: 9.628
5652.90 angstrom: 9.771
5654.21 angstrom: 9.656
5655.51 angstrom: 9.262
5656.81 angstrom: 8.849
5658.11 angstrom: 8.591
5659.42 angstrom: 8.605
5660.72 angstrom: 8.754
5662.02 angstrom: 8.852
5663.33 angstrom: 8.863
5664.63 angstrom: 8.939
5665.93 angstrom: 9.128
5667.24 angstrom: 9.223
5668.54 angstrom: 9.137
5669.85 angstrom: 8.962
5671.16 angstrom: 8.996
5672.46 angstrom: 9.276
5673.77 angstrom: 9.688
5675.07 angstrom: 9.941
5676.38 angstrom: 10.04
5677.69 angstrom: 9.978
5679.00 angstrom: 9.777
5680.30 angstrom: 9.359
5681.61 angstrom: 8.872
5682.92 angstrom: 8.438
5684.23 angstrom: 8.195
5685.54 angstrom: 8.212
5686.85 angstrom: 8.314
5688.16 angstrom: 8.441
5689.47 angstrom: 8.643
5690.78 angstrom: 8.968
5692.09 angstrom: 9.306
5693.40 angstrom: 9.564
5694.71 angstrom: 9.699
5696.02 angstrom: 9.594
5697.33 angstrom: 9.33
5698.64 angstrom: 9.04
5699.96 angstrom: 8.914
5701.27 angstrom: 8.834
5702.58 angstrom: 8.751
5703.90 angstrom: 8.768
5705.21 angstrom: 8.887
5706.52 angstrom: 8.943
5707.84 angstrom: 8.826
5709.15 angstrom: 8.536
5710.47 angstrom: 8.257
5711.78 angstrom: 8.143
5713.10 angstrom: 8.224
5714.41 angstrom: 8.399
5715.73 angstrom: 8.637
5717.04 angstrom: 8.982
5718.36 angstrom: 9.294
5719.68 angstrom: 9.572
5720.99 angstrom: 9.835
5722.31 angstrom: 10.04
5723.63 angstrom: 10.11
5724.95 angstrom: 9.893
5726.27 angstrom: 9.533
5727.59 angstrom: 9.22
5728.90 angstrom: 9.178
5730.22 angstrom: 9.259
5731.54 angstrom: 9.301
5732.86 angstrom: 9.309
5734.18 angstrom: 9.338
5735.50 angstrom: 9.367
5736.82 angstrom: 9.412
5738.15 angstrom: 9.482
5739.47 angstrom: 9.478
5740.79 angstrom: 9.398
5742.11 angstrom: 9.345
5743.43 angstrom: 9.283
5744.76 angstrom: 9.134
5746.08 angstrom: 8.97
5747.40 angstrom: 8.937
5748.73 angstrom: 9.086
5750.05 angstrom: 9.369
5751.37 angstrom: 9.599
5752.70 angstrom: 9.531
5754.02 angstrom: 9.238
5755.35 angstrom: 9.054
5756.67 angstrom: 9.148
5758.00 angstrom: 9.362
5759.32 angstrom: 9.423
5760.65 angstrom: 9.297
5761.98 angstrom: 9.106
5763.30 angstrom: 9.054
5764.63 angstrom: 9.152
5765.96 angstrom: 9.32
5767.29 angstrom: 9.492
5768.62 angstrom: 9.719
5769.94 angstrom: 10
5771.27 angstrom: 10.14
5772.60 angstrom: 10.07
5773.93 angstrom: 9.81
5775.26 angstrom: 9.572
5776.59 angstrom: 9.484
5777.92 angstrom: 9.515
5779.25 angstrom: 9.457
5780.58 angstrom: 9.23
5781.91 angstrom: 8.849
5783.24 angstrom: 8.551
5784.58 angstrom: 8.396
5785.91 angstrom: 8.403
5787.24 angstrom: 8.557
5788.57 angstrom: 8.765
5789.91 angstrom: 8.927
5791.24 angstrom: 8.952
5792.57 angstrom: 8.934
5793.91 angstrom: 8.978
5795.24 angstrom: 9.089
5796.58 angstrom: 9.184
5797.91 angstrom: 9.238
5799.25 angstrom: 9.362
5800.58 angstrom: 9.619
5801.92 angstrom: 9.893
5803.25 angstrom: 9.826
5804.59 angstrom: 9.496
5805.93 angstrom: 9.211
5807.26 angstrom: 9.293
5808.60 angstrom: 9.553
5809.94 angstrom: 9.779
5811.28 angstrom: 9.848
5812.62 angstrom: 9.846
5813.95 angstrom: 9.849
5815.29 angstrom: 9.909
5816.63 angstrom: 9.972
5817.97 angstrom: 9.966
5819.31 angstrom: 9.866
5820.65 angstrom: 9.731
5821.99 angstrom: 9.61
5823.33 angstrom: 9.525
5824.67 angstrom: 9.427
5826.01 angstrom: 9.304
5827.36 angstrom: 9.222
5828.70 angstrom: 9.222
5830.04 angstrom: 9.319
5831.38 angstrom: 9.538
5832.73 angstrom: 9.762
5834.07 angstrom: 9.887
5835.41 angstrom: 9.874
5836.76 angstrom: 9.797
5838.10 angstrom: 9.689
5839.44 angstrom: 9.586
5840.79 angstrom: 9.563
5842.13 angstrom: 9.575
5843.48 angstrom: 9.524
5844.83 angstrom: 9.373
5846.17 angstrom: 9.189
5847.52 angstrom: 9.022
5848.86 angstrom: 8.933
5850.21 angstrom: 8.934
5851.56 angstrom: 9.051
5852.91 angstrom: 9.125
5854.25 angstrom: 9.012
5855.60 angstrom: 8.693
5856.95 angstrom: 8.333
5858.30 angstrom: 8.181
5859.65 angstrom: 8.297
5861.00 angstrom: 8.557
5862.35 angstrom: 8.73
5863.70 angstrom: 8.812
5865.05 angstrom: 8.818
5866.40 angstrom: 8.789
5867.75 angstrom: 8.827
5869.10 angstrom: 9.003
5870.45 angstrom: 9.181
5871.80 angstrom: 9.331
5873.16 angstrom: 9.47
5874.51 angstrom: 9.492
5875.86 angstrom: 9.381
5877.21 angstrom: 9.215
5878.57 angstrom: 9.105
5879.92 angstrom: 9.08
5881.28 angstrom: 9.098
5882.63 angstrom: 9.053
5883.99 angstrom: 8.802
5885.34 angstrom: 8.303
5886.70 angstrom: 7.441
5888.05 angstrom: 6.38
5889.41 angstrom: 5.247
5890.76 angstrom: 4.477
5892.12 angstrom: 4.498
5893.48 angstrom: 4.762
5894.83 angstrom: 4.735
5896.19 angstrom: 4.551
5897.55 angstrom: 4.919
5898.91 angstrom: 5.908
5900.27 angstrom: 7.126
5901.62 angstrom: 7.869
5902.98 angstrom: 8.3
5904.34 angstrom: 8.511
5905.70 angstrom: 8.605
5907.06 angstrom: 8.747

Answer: 1.4 angstrom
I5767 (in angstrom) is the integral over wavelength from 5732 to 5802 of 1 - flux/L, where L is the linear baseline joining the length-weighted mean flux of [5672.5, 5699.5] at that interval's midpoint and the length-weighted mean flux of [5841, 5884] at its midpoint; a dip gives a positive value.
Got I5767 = -1.3 angstrom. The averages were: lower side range 9.17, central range 9.27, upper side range 9.01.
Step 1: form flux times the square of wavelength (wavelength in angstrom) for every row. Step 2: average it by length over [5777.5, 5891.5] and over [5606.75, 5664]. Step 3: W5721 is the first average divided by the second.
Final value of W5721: 1.08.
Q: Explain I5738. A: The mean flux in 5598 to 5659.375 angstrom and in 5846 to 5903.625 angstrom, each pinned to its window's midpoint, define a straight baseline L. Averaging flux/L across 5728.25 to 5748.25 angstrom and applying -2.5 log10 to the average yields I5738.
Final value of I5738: -0.10 mag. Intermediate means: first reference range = 8.83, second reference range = 7.99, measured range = 9.27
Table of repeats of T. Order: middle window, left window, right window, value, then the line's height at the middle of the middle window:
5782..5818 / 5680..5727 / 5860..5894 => -3.2 angstrom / 8.53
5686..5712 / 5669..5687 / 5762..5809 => 0.8 angstrom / 9.19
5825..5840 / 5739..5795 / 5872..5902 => -2.6 angstrom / 8.15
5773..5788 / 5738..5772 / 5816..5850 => 0.5 angstrom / 9.41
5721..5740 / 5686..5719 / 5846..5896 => -1.7 angstrom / 8.74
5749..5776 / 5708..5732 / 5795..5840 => -0.4 angstrom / 9.34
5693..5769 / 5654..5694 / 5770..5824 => 0.1 angstrom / 9.22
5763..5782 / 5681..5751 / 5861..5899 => -2.1 angstrom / 8.61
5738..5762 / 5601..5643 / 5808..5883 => -0.5 angstrom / 9.09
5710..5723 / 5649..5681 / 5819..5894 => 0.3 angstrom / 9.14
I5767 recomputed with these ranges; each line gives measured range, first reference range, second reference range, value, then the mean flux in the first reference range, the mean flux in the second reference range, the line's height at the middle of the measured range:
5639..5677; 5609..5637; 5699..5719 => -1.7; 8.84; 8.7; 8.78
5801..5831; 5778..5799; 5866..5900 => -3.9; 8.93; 7.54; 8.52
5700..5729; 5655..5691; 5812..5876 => 0.1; 9.01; 9.29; 9.08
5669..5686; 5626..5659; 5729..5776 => -0.1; 9.07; 9.38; 9.17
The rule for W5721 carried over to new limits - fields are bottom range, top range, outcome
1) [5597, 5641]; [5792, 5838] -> 1.18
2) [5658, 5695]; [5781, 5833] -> 1.08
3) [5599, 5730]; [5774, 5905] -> 1.04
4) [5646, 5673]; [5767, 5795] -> 1.06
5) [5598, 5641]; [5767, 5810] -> 1.13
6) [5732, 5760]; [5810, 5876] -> 1.04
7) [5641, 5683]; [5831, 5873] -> 1.06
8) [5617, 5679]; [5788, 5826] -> 1.11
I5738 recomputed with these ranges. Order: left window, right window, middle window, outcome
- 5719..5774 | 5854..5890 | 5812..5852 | -0.08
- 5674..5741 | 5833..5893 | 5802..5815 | -0.10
